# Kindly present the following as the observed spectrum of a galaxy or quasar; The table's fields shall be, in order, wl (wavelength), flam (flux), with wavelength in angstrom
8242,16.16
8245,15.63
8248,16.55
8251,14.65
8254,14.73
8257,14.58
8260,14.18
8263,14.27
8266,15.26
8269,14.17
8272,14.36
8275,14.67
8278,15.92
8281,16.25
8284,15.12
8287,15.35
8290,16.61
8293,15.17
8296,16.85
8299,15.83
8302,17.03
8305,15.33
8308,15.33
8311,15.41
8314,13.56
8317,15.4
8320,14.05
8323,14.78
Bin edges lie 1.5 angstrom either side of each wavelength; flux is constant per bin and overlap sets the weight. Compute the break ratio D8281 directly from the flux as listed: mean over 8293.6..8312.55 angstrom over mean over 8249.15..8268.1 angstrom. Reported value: 1.09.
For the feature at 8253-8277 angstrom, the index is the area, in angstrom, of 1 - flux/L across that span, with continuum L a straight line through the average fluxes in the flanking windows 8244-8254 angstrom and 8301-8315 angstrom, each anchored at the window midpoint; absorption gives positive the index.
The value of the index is 1.4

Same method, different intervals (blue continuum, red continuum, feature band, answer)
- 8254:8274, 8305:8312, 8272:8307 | -1.8 angstrom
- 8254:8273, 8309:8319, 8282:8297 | -1.2 angstrom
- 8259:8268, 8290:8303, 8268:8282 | 0.1 angstrom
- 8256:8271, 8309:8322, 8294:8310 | -1.6 angstrom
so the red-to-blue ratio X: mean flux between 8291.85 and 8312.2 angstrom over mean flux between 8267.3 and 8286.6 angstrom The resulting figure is 1.1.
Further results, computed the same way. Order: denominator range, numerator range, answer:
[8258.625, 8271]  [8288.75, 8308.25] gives 1.11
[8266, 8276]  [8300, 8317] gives 1.06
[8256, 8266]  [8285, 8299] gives 1.10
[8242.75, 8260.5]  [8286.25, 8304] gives 1.07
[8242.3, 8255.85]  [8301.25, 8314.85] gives 0.99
